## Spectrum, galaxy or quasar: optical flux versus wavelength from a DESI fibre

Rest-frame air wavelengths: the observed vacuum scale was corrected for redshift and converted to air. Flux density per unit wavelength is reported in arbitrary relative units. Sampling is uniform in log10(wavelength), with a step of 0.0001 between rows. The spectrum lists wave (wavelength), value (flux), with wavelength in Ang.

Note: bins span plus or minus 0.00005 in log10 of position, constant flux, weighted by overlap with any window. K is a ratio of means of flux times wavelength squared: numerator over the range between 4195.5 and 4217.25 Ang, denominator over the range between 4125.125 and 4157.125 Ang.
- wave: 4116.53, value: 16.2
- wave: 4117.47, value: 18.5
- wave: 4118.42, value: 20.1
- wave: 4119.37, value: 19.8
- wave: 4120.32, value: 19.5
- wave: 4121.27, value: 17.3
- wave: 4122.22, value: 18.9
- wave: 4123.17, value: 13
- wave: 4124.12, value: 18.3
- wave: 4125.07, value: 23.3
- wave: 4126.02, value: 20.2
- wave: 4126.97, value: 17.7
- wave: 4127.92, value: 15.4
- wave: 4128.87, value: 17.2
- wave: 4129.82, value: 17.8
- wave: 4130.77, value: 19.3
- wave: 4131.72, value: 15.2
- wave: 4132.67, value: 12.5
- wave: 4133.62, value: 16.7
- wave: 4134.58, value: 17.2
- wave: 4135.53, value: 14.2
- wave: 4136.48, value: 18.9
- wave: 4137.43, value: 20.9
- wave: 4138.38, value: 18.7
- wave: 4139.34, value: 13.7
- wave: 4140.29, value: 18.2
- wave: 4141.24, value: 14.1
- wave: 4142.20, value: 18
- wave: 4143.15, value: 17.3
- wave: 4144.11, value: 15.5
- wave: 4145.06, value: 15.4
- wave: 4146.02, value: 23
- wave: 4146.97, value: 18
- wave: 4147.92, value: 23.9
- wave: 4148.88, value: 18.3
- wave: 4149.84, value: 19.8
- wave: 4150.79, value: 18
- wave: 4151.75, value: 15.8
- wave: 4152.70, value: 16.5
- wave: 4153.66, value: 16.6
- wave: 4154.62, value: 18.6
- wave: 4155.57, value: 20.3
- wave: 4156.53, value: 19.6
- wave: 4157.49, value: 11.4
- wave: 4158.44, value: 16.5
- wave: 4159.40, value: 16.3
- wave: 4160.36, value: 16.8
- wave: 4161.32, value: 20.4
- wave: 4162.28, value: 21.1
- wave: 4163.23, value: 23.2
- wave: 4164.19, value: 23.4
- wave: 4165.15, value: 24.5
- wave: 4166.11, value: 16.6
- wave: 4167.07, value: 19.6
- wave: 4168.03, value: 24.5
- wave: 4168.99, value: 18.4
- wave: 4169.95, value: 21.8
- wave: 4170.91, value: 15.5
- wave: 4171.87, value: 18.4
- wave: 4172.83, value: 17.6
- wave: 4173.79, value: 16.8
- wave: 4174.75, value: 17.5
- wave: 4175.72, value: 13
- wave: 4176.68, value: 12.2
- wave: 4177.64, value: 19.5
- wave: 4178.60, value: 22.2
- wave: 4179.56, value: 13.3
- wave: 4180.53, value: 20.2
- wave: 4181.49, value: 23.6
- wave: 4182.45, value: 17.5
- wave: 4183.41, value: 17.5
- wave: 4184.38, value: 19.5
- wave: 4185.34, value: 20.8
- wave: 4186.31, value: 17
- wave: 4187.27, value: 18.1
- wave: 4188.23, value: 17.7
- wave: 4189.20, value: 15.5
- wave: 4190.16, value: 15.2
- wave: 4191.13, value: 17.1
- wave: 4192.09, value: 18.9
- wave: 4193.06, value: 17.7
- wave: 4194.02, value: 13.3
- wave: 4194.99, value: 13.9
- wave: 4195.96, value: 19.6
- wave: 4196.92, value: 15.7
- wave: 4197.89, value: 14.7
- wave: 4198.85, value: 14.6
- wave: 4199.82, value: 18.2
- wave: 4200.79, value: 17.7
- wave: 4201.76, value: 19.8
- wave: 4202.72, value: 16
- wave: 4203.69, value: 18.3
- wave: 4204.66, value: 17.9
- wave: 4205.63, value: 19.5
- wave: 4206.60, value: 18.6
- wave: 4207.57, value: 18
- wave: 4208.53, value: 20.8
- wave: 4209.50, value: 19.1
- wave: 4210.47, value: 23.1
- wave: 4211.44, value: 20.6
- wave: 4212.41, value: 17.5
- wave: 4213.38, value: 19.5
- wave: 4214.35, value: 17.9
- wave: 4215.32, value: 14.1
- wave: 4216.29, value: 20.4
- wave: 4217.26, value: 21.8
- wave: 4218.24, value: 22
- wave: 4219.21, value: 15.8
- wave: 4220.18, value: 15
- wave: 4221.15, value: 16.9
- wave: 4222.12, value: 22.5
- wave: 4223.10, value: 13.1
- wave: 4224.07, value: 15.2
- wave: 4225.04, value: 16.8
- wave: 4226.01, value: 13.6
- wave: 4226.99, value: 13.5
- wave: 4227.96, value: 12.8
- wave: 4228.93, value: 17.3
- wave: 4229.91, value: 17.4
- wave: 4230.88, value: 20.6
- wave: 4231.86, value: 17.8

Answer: 1.07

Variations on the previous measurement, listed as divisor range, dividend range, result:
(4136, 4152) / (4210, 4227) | 1.02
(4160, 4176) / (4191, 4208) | 0.90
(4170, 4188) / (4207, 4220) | 1.09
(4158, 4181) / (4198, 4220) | 1.01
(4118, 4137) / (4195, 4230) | 1.04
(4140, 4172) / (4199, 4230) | 0.98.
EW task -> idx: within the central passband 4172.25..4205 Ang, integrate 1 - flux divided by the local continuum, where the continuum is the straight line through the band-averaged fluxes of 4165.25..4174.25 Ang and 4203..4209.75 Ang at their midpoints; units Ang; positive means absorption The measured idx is 2.8 Ang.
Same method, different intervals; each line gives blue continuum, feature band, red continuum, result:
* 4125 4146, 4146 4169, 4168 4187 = -1.9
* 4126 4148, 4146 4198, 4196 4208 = -2.4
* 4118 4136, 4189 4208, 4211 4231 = 0.3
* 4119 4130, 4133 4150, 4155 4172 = 0.8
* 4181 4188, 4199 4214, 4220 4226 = -1.1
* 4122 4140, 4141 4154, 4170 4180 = -0.6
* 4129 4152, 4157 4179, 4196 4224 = -1.0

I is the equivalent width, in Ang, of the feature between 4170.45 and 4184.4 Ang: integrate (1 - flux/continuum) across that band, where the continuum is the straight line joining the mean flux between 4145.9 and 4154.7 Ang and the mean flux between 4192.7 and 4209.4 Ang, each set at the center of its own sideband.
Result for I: 0.3 Ang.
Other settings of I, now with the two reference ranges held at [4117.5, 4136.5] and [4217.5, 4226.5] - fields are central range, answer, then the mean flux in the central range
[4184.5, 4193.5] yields -0.26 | 17.6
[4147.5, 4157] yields -0.70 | 18.7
